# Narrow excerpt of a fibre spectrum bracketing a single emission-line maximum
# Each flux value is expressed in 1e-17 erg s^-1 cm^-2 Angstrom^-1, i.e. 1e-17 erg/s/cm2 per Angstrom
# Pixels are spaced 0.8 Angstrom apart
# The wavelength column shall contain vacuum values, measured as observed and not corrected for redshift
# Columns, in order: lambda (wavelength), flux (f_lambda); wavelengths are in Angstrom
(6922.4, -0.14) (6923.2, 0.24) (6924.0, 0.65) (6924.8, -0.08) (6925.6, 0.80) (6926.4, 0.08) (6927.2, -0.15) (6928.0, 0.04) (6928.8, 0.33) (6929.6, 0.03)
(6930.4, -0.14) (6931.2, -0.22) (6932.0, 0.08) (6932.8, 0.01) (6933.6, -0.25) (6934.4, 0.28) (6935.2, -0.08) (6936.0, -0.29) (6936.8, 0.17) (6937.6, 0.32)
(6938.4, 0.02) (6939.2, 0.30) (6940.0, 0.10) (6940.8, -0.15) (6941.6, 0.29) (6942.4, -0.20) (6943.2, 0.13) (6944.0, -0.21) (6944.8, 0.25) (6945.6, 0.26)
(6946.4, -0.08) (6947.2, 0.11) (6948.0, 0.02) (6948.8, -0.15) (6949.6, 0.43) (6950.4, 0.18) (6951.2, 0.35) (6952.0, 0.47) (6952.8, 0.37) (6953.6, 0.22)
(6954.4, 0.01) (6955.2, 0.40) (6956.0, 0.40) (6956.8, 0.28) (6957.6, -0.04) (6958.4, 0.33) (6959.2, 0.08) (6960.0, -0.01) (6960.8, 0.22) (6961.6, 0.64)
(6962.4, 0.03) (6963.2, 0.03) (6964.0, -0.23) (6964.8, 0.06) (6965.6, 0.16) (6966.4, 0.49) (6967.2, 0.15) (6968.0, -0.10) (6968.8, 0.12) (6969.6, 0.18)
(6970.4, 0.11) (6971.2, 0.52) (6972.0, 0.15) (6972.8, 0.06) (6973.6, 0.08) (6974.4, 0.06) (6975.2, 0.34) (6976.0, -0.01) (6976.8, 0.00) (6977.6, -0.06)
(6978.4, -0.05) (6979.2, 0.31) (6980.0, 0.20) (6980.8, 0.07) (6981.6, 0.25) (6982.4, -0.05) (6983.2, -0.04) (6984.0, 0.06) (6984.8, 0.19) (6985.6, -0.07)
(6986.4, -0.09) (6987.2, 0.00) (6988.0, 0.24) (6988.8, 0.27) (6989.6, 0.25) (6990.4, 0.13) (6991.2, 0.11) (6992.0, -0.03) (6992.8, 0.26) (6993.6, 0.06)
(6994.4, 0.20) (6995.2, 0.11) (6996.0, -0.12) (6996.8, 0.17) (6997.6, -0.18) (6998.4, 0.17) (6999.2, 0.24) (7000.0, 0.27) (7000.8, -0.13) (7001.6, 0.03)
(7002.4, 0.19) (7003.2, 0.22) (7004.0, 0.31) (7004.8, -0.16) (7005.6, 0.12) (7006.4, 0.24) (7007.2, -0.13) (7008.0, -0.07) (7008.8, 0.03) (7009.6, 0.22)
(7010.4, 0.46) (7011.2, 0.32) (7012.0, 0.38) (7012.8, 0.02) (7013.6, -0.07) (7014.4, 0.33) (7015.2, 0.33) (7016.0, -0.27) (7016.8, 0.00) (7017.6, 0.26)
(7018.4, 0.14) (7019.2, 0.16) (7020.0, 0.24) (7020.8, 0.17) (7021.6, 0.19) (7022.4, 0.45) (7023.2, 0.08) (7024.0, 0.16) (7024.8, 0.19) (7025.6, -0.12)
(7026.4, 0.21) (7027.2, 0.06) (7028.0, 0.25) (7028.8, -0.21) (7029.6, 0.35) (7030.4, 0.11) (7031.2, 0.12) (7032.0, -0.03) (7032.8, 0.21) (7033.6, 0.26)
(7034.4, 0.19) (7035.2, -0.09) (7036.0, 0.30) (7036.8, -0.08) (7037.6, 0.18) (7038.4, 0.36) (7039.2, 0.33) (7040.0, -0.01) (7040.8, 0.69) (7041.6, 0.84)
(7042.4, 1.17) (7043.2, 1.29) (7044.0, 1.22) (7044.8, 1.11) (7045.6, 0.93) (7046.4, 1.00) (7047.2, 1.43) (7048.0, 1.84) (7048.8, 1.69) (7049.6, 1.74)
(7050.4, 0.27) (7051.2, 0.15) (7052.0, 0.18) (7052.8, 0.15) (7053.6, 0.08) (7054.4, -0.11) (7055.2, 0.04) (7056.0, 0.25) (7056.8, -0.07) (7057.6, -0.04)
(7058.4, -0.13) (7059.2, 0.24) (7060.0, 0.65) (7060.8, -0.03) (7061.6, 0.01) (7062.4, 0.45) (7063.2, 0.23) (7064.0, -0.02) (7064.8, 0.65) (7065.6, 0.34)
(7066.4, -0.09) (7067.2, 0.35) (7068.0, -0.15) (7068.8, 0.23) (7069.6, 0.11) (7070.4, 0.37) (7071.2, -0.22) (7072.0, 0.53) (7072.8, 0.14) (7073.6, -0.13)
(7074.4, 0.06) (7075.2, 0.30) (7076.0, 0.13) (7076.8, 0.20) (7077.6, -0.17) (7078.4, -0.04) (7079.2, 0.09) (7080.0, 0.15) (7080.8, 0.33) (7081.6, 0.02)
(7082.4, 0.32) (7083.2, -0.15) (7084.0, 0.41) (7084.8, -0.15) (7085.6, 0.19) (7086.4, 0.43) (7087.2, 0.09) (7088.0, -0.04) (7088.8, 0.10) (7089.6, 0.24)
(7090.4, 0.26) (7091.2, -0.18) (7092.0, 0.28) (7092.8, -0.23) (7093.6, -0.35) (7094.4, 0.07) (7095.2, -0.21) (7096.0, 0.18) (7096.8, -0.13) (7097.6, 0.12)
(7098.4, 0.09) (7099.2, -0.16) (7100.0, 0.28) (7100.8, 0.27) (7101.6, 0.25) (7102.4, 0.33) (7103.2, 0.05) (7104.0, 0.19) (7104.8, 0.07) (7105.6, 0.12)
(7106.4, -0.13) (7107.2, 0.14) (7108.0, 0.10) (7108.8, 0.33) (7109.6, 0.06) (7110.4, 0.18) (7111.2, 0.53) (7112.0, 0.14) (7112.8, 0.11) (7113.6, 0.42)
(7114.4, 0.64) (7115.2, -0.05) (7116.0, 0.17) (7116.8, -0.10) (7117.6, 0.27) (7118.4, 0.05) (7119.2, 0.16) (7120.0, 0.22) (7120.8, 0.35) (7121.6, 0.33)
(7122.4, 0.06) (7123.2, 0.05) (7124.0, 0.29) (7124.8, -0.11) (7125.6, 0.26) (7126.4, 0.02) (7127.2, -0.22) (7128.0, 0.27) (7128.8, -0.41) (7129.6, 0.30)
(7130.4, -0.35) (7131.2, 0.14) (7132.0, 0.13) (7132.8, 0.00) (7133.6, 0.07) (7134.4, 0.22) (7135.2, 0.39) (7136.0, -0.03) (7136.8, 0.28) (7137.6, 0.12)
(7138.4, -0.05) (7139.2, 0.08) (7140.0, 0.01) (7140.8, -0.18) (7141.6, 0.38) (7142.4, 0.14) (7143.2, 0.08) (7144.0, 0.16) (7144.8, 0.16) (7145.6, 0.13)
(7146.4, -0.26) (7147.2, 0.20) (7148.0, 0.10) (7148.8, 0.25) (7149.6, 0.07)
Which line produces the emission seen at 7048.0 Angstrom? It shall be [O II] 3727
